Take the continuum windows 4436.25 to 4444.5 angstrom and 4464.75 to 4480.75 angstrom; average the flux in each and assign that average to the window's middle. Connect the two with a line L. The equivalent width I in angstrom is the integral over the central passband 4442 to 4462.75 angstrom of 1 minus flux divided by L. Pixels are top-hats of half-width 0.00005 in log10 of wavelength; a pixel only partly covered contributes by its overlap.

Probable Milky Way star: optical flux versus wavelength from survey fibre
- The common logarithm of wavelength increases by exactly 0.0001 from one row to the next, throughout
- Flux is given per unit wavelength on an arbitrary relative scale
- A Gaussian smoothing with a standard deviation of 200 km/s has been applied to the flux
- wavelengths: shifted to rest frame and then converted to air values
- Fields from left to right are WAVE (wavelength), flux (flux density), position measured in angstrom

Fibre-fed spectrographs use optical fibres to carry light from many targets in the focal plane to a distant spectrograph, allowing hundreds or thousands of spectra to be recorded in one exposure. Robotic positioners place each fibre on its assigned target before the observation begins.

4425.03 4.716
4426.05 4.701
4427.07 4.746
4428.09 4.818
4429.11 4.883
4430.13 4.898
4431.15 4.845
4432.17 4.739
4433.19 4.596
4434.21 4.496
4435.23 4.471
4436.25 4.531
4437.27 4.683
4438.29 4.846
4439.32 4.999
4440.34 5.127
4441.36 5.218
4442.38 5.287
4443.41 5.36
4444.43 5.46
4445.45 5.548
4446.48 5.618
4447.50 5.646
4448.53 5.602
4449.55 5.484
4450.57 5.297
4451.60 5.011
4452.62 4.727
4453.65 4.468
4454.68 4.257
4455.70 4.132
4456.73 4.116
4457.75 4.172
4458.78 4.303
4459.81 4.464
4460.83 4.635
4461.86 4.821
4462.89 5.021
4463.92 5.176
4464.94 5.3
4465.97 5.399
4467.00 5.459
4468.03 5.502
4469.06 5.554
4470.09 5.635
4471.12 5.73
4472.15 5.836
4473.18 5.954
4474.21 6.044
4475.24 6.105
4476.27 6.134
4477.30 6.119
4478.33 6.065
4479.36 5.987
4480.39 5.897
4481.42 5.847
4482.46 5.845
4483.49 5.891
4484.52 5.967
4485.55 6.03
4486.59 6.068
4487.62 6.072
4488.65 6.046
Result 1.6 angstrom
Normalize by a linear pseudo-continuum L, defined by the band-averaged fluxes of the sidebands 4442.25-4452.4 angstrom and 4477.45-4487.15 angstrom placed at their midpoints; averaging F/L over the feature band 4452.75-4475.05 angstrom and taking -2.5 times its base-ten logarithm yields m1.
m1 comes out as 0.128 mag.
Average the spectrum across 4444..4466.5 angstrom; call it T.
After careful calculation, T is 4.94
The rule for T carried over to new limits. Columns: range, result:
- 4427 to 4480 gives 5.15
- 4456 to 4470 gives 4.93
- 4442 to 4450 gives 5.5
